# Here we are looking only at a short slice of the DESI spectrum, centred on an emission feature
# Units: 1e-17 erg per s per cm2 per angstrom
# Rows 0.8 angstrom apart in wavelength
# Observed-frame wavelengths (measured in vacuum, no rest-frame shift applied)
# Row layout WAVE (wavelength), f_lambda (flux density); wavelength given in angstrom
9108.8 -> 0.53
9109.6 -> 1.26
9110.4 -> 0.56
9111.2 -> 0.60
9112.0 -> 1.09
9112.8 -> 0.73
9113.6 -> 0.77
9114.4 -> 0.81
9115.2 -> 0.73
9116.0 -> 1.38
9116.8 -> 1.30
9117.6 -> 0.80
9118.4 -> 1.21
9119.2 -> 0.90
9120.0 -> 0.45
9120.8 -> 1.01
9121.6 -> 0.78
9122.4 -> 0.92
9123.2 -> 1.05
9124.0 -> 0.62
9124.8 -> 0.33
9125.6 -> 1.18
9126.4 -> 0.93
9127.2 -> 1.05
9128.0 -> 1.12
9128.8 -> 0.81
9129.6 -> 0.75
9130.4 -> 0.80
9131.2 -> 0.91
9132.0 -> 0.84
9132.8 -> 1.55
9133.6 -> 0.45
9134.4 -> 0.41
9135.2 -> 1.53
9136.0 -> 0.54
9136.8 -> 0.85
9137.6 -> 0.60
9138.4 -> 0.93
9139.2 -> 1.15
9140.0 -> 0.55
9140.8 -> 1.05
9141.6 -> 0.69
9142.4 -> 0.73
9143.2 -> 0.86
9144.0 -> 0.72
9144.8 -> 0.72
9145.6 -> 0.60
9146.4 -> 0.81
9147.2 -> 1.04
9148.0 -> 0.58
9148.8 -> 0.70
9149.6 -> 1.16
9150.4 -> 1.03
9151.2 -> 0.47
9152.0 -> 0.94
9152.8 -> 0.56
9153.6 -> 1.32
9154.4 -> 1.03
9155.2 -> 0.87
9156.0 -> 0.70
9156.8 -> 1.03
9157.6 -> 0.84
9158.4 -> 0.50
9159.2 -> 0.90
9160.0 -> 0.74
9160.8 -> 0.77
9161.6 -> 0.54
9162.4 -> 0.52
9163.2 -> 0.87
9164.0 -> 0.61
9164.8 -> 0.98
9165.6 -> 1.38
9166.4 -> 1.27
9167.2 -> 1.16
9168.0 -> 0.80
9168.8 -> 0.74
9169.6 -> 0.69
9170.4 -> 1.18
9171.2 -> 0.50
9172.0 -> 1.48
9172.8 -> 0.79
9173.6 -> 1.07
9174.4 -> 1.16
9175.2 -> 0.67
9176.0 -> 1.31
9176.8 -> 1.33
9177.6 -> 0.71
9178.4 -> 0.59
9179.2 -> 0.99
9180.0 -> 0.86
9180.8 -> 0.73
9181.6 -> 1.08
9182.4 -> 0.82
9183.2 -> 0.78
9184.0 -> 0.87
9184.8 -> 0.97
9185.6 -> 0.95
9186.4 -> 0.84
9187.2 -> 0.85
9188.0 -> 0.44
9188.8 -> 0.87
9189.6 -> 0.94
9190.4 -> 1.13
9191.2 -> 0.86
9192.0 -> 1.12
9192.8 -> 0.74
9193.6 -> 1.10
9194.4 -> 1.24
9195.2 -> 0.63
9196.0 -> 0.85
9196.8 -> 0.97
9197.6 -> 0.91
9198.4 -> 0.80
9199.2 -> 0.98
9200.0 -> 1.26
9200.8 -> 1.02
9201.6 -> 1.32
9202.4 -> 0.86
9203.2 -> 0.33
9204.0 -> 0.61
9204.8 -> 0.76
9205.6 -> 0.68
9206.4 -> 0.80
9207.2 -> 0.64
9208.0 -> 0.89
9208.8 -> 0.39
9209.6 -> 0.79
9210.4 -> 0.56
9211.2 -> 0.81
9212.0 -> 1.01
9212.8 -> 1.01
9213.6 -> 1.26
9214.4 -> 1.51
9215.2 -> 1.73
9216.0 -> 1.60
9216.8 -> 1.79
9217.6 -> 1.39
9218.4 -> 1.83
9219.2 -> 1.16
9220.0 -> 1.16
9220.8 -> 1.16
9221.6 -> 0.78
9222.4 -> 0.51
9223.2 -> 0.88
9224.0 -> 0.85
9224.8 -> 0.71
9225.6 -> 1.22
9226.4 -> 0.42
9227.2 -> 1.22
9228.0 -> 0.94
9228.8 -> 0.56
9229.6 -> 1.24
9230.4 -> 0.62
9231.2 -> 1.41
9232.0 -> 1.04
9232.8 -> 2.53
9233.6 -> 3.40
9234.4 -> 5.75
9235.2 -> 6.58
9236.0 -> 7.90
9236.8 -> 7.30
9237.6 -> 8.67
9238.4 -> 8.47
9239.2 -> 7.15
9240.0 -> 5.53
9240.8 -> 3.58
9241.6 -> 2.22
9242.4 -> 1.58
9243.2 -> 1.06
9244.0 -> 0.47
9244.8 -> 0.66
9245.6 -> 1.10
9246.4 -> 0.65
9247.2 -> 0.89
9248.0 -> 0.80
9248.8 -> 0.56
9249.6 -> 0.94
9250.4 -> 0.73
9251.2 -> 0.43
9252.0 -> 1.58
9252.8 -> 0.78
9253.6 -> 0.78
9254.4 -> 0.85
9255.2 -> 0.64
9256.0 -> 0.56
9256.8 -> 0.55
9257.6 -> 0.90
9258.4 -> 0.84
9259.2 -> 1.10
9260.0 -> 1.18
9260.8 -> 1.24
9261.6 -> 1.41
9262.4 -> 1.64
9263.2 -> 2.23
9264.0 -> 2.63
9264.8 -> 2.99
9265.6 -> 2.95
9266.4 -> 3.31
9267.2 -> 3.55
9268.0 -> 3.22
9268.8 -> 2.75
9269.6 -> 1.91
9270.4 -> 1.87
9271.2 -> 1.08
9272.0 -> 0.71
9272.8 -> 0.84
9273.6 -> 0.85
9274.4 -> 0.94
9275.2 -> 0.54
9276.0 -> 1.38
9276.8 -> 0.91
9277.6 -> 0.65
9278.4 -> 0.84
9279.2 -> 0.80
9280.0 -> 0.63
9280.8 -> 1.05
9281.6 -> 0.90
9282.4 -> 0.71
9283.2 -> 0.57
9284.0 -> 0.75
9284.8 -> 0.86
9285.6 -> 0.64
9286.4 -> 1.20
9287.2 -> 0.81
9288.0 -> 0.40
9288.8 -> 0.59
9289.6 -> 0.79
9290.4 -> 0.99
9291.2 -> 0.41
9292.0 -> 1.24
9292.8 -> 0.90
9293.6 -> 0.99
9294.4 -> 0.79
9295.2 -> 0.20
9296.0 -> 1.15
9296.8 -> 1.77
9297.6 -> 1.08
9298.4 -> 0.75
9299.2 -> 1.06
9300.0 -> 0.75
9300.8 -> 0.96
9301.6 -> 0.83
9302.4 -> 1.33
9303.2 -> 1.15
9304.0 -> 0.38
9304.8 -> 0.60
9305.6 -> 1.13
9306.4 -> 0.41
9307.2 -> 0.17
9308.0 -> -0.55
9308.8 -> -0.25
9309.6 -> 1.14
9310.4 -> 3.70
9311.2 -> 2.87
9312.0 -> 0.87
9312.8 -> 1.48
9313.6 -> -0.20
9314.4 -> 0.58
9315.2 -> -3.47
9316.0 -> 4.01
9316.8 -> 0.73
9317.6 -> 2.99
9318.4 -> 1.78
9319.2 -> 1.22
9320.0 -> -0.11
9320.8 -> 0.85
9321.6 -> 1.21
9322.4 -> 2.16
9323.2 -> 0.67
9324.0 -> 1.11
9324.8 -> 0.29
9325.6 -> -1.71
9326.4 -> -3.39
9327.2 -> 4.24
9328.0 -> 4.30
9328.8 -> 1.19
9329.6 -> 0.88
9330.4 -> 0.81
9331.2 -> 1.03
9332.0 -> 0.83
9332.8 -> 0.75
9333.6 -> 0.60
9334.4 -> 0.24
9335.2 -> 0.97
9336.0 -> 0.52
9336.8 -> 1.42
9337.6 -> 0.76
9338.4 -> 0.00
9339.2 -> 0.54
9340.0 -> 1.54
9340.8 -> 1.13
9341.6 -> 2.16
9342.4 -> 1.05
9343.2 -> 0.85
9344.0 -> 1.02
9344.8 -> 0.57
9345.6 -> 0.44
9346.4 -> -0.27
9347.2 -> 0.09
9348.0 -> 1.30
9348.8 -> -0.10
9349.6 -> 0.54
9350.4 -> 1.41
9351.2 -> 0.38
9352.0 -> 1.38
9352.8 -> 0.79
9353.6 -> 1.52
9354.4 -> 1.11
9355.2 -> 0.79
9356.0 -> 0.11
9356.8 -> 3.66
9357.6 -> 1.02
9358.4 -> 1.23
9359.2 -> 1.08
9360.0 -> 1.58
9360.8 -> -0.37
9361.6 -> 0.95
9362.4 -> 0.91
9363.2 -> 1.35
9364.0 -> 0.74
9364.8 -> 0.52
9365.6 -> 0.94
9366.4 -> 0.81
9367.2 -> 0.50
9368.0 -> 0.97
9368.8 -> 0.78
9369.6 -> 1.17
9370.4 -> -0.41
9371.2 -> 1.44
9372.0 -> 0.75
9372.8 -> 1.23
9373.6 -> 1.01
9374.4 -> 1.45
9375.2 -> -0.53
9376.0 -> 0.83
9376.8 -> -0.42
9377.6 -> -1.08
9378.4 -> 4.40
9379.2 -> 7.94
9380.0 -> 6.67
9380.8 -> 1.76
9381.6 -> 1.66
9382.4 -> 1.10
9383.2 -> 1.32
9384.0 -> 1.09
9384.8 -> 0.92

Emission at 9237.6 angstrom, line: H-alpha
